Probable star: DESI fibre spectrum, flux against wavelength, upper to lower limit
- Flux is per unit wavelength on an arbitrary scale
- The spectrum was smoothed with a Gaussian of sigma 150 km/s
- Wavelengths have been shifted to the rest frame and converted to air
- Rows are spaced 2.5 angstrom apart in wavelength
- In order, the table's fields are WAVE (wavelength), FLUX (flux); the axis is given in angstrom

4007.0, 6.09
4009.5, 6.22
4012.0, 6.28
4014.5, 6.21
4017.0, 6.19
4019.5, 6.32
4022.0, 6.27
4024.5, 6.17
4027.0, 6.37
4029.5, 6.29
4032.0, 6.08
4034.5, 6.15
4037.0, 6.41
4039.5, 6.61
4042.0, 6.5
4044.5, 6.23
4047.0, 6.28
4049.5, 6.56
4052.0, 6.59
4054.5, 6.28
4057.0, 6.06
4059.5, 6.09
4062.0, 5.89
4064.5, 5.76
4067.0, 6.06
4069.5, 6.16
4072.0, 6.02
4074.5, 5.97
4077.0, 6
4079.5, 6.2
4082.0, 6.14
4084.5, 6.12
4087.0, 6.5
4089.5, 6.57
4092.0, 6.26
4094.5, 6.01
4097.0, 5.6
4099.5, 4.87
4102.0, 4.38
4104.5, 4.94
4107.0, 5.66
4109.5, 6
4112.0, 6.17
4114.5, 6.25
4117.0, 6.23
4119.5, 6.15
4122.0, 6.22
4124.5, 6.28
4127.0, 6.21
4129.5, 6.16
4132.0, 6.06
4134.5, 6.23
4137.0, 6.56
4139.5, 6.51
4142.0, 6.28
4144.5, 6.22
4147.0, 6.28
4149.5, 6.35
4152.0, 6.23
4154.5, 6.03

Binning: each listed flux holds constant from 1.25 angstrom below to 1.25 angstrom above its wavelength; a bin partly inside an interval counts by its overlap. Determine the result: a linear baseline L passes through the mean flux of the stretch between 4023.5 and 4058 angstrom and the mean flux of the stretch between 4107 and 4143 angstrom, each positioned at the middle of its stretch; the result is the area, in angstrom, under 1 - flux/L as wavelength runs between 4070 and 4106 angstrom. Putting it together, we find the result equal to 2.5 angstrom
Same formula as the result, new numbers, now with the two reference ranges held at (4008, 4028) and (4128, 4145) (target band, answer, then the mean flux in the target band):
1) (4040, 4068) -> 0.2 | 6.22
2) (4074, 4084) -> 0.3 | 6.09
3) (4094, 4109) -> 2.5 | 5.24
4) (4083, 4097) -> 0.1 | 6.23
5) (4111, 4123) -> 0.2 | 6.2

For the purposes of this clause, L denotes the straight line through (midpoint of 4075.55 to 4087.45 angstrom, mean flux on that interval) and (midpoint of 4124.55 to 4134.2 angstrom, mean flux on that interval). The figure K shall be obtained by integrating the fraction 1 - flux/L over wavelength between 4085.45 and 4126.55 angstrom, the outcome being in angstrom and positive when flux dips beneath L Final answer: 1.9 angstrom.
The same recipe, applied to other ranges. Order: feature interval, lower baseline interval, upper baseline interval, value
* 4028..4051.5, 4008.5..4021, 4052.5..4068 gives -0.8 angstrom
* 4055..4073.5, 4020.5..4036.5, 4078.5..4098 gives 0.6 angstrom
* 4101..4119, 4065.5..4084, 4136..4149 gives 1.5 angstrom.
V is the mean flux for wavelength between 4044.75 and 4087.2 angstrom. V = 6.15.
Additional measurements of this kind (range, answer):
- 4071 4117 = 5.88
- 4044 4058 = 6.34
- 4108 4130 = 6.18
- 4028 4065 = 6.26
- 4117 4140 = 6.25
